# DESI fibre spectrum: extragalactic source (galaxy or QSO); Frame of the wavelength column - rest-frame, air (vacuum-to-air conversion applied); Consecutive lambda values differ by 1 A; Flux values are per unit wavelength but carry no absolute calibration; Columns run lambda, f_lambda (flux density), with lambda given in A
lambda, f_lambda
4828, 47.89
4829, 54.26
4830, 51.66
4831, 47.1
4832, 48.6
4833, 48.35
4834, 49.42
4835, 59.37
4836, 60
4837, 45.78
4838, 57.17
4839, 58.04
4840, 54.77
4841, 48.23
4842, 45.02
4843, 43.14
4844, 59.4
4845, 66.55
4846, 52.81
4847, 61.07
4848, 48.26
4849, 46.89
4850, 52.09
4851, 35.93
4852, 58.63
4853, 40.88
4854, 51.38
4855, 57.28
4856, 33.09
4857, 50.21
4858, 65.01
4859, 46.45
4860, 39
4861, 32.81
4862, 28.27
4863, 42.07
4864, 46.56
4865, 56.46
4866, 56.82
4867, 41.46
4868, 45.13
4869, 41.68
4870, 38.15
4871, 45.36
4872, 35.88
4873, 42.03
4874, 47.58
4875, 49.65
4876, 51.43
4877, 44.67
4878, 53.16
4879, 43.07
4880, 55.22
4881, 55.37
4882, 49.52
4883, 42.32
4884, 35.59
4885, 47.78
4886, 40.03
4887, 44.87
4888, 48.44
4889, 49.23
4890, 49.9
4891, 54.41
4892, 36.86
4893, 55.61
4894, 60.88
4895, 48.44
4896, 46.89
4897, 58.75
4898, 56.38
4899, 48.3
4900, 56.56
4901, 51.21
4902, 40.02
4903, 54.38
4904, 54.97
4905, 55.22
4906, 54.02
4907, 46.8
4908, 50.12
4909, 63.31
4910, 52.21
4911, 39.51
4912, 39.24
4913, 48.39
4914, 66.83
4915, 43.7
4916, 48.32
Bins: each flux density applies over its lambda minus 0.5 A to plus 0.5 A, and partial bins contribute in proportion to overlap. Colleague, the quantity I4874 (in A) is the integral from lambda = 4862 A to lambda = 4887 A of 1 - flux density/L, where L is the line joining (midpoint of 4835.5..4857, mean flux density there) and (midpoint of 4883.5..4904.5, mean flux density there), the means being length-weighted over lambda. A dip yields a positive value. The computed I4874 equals 2.2 A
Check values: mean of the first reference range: 51.2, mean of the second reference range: 49.5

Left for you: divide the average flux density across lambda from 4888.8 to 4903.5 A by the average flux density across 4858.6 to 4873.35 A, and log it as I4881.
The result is 1.2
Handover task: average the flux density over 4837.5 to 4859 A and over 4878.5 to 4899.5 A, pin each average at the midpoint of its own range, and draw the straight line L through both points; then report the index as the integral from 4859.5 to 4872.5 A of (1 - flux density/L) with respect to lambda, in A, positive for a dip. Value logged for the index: 2.1 A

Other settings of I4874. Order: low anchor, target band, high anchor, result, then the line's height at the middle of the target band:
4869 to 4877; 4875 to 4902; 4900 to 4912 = -1.1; 47.3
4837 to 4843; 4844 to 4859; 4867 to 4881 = -0.6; 49.4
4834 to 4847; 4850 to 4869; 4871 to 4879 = 1.4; 49.8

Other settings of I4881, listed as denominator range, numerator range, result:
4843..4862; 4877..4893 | 0.96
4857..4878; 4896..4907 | 1.16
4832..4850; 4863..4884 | 0.88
